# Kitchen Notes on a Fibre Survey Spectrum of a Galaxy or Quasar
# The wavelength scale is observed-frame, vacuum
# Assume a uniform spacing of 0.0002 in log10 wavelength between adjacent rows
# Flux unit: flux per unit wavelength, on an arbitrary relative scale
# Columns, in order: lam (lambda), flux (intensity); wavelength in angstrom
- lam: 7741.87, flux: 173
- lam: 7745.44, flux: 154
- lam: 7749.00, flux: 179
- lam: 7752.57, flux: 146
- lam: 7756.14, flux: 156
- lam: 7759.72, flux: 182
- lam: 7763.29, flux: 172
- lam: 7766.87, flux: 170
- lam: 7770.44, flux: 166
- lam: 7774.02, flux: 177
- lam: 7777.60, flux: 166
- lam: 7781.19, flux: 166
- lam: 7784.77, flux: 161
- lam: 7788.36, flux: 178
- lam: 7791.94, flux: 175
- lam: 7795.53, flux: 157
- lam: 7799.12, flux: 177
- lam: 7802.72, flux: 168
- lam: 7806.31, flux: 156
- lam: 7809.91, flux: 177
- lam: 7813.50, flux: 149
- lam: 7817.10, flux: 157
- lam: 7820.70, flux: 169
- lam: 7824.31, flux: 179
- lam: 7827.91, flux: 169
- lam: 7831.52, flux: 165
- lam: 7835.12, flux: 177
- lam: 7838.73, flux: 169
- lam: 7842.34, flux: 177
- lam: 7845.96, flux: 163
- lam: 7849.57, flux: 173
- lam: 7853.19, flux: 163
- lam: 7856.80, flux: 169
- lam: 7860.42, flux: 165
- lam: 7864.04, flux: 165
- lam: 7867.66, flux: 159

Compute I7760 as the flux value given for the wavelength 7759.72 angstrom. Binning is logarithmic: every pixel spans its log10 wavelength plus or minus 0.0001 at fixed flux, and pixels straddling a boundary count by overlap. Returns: 182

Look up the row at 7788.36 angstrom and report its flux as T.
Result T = 178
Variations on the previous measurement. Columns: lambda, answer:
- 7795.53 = 157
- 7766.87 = 170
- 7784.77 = 161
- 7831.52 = 165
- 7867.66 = 159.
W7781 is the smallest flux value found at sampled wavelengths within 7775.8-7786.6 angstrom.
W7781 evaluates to 161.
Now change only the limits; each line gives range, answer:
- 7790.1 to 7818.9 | 149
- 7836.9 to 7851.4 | 163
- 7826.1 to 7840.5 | 165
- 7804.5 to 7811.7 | 156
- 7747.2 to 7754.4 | 146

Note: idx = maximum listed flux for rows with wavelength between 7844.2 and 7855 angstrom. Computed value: 173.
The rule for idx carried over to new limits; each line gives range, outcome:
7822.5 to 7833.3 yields 179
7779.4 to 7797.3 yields 178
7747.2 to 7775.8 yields 182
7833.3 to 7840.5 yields 177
